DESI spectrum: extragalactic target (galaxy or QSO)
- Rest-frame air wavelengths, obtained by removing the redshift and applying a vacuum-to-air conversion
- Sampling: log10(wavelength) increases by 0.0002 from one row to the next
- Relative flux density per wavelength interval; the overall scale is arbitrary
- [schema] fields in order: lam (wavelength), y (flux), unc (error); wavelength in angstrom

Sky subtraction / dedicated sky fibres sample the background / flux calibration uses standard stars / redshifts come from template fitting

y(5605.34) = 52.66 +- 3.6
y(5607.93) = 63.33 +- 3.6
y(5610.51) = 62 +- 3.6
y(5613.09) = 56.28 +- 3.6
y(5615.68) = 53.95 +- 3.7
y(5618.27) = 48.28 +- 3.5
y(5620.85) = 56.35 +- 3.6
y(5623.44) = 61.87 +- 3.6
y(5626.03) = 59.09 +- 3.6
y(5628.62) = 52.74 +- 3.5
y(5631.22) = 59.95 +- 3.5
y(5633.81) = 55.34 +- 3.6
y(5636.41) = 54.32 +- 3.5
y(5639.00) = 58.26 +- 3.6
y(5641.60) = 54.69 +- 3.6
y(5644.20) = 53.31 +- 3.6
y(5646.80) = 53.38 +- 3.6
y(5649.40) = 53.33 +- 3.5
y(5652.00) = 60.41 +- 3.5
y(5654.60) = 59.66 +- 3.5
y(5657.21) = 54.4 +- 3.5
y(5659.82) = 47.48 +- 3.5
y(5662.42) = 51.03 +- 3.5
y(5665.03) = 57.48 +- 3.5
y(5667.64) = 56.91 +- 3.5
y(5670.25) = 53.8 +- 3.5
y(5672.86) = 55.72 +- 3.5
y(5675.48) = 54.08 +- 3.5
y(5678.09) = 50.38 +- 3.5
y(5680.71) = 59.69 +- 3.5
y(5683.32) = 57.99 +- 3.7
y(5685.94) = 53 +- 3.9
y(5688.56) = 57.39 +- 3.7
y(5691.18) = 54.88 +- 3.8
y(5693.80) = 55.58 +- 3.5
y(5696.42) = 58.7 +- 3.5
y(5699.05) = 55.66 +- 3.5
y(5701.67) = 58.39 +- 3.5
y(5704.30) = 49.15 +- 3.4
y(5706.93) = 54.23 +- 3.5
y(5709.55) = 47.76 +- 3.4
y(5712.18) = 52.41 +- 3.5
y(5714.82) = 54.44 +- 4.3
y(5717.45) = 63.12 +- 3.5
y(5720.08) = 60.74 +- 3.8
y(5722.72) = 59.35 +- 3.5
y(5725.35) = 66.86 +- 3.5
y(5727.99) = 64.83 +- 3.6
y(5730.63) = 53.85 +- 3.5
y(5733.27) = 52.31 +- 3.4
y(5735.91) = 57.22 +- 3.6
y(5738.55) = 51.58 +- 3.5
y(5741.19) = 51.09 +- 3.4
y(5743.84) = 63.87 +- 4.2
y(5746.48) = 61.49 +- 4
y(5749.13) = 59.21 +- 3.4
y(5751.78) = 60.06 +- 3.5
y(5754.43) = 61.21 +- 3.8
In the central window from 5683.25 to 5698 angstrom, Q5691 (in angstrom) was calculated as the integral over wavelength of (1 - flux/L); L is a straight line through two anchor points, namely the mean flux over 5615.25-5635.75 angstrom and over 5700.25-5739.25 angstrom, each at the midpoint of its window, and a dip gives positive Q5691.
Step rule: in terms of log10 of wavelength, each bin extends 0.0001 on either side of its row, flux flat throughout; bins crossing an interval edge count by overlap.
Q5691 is 0.1 angstrom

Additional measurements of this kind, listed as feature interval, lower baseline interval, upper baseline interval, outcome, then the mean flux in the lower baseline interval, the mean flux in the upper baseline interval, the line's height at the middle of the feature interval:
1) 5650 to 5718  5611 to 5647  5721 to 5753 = 2.5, 55.8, 58.5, 57.2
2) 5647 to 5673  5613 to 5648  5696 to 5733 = 0.5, 55.5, 56.9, 56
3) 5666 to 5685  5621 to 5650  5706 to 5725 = 0.3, 56.1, 56.6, 56.4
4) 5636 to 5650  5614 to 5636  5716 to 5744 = 0.4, 55.9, 58.4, 56.3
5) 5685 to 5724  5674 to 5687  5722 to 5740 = 0.5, 55.1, 57.9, 56.4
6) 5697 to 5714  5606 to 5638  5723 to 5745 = 1.3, 56.9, 57.7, 57.5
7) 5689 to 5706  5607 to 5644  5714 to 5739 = 0.8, 56.7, 58.8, 58.2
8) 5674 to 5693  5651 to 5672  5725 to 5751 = 0.2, 55.1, 57.9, 55.9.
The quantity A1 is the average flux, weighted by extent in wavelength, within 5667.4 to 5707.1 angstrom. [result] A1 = 55.3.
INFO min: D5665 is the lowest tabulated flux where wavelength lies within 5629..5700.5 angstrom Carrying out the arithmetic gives 47.48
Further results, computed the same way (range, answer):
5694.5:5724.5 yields 47.76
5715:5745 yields 51.09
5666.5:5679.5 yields 50.38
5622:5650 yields 52.74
